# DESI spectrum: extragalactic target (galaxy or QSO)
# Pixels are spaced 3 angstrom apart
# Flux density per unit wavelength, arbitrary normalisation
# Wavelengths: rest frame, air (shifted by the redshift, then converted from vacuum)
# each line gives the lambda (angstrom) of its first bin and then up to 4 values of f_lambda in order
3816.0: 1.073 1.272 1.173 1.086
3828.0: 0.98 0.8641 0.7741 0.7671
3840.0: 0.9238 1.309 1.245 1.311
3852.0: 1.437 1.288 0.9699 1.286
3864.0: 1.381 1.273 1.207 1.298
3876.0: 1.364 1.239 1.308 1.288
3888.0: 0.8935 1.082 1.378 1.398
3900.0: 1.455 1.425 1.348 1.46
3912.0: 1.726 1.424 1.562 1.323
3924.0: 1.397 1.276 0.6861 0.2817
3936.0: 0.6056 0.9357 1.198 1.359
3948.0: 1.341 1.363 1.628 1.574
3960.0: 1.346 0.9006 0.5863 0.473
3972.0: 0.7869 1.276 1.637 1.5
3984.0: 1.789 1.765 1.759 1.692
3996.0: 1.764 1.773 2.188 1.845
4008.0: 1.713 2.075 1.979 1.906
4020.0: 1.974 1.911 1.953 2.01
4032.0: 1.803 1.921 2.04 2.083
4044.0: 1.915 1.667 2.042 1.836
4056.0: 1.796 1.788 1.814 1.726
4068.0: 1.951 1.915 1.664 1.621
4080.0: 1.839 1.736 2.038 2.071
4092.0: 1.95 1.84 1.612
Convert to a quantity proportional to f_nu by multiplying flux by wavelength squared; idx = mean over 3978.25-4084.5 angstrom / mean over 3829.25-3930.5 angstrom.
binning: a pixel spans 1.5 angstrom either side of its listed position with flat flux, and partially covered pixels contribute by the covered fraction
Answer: 1.6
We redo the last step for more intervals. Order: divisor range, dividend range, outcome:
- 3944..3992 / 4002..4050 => 1.50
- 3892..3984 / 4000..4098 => 1.62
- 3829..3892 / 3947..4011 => 1.35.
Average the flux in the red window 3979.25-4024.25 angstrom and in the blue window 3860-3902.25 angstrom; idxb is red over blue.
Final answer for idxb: 1.4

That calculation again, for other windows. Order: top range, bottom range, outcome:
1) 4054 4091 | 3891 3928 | 1.29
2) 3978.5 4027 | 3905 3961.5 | 1.47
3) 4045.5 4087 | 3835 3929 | 1.41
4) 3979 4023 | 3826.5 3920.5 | 1.47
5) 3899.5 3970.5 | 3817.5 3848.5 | 1.14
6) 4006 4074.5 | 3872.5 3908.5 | 1.46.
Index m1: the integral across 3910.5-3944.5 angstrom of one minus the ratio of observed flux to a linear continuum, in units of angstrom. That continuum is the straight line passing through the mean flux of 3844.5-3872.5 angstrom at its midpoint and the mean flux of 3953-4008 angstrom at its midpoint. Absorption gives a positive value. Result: 5.9 angstrom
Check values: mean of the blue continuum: 1.27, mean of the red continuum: 1.47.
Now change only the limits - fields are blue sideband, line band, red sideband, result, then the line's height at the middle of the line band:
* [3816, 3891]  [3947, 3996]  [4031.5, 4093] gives 6.7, 1.56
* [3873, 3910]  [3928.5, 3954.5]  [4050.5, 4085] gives 7.7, 1.44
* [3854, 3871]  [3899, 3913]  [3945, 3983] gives -2.9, 1.23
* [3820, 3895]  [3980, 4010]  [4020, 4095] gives -2.4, 1.66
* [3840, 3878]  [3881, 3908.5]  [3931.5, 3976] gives -2.6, 1.18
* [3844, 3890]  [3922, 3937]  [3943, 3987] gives 4.6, 1.26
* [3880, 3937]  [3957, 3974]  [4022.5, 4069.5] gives 6.8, 1.51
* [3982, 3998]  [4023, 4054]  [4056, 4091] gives -2.3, 1.8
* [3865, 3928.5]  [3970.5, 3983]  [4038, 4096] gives 2.1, 1.59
